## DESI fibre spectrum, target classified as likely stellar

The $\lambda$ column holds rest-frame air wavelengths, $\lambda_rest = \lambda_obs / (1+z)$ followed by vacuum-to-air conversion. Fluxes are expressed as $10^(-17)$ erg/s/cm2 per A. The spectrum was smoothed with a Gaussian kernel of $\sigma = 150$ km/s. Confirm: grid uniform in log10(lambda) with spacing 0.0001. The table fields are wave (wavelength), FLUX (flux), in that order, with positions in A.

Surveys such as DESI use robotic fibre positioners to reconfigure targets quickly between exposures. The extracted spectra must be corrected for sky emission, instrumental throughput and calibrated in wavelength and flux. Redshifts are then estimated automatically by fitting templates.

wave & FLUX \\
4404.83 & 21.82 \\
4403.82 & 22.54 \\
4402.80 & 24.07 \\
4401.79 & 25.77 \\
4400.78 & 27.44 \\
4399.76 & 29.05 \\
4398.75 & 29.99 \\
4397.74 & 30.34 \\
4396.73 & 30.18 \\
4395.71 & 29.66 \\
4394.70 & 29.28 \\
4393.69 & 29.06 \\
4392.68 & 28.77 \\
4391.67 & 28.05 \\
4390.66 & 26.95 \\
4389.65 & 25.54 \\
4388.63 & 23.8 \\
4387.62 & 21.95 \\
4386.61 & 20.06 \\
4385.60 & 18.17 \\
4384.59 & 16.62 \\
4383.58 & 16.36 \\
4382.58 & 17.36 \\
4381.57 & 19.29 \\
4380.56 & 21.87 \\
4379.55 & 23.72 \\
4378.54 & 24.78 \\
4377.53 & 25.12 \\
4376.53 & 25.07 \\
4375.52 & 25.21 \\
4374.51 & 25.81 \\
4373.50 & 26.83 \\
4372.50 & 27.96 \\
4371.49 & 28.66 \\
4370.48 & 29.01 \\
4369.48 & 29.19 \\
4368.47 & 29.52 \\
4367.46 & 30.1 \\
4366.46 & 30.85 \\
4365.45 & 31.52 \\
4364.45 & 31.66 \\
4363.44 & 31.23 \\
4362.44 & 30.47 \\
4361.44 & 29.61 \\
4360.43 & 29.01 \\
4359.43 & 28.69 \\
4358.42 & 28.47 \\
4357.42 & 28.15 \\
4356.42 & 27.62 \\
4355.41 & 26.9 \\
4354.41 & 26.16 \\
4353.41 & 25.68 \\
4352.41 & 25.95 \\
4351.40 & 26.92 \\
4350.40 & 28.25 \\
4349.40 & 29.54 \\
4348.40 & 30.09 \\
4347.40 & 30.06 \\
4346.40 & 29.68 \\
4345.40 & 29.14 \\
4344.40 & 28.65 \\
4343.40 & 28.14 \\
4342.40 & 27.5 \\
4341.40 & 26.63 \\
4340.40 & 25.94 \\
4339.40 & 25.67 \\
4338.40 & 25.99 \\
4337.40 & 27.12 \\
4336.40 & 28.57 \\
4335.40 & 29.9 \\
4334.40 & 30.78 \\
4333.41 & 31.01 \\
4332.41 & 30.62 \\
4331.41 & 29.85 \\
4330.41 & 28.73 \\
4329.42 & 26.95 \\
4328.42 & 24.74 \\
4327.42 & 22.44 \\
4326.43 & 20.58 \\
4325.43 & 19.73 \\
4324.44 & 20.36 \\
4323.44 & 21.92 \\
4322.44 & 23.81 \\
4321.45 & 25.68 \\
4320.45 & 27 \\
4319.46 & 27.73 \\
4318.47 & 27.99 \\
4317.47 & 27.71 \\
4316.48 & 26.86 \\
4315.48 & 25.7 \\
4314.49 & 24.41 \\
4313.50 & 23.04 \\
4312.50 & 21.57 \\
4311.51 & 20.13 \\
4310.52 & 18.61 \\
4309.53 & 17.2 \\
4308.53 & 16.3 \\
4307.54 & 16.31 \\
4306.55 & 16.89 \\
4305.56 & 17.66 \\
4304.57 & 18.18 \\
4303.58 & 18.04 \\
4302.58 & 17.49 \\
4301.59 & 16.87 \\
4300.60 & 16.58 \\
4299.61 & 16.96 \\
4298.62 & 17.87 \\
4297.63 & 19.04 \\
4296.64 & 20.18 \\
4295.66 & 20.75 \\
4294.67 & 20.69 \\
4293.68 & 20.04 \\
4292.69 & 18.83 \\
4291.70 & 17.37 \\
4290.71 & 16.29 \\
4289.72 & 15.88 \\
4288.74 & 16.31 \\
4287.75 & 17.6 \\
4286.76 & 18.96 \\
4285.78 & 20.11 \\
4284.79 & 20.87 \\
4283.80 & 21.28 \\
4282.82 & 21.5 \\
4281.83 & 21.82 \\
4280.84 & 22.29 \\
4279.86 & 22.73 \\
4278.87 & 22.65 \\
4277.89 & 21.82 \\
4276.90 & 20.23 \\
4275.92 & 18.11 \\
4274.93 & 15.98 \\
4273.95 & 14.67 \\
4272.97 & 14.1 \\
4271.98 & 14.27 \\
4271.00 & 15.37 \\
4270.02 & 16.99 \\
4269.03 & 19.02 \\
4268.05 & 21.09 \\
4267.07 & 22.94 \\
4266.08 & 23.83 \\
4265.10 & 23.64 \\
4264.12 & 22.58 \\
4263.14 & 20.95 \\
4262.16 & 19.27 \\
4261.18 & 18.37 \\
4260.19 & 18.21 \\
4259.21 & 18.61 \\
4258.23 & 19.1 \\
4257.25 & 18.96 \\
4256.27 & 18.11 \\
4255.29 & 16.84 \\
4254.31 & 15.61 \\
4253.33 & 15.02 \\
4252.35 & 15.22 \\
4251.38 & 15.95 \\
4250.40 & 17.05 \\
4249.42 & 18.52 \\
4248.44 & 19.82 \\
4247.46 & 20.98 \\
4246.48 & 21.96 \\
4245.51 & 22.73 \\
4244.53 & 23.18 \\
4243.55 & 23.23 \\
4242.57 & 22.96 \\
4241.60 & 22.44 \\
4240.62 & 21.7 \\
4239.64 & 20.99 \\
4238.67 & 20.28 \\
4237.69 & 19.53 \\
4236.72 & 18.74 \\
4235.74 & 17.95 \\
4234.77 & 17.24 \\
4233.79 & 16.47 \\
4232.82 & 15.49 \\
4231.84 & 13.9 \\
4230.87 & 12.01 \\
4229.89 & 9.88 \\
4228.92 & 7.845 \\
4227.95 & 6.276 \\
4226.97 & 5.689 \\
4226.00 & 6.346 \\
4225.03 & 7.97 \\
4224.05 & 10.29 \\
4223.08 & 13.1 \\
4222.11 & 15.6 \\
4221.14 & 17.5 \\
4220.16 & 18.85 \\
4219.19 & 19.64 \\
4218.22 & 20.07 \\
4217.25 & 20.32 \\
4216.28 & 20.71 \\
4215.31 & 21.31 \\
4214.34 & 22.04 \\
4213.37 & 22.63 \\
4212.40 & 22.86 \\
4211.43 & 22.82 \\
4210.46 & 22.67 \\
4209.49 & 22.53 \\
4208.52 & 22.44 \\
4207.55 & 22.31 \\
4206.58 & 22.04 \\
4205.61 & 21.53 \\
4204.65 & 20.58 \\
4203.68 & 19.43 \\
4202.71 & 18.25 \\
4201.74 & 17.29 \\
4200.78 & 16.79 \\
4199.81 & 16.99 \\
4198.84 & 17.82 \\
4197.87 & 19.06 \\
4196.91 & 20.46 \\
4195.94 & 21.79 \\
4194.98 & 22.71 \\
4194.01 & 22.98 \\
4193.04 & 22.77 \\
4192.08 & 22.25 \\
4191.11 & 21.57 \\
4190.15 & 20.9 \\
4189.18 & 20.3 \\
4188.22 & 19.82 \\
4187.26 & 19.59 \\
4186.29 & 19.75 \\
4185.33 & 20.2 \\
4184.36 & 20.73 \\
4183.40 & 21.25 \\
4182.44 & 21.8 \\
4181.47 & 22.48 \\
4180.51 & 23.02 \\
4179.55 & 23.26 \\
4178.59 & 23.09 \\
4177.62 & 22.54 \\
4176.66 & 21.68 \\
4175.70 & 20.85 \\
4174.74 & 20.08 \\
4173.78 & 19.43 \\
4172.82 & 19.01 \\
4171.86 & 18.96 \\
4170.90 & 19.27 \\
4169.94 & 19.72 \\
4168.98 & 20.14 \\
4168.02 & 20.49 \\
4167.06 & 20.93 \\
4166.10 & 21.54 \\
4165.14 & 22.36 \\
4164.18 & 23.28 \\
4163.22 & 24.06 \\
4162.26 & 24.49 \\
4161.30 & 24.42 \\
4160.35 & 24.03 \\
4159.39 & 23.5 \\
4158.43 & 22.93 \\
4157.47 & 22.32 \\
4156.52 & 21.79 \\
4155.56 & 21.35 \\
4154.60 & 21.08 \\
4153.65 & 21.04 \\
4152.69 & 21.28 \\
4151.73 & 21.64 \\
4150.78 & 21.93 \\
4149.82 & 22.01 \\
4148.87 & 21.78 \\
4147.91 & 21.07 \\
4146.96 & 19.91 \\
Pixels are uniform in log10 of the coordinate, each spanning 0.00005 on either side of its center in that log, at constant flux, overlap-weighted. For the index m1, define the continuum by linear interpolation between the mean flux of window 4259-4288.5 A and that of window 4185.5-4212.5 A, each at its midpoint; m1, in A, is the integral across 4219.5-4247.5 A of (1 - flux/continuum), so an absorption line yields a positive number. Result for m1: 5.5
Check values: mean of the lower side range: 20.7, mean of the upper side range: 19.6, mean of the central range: 16.2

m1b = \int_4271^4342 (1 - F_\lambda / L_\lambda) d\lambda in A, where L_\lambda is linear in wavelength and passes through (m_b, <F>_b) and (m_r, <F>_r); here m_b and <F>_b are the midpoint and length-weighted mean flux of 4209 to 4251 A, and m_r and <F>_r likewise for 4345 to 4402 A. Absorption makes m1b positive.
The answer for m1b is 3.4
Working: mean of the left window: 17.8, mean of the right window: 26.9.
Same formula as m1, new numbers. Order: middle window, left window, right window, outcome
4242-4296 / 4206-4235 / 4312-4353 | 4.0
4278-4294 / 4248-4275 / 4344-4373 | 0.9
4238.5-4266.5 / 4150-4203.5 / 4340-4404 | 4.2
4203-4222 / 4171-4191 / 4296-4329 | -0.1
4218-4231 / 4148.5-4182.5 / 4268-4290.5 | 5.3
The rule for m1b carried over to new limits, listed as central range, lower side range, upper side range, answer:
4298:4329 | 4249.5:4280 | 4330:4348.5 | 4.97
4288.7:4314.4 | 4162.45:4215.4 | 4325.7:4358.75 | 7.41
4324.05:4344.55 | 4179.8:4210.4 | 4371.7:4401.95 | -2.40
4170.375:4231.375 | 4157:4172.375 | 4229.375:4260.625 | 4.45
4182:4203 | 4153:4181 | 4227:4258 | 0.08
